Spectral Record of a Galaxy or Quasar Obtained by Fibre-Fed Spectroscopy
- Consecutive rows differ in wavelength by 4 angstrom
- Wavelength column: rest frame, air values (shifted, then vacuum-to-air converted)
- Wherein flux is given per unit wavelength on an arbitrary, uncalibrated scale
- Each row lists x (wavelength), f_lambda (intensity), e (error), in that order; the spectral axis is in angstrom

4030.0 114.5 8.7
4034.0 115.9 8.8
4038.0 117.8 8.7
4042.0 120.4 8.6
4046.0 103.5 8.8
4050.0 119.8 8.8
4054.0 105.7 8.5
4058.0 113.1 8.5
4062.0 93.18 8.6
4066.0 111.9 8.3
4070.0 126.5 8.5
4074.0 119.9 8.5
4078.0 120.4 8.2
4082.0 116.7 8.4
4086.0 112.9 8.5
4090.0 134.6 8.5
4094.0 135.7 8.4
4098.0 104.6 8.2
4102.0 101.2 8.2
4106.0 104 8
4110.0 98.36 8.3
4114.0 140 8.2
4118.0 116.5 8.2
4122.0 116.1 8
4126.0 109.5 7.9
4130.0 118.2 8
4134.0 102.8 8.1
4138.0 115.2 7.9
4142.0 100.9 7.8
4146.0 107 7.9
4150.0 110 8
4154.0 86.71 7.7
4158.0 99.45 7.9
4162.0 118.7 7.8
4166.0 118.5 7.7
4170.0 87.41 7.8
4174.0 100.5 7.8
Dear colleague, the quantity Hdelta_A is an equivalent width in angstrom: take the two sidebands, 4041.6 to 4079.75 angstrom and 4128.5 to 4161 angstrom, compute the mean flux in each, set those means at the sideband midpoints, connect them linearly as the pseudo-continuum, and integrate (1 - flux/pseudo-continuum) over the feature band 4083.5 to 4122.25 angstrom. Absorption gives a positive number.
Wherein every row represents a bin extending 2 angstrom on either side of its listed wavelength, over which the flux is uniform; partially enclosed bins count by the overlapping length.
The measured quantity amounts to -2.6 angstrom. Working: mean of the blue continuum 113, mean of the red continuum 105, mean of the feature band 116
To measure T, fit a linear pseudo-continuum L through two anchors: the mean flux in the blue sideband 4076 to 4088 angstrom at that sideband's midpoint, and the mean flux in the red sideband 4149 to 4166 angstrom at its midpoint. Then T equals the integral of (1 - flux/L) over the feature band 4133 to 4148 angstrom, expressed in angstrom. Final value 0.1 angstrom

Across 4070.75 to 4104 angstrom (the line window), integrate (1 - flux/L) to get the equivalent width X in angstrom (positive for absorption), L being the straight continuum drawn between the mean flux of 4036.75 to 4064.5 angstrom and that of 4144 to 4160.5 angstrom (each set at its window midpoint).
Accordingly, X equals -3.6 angstrom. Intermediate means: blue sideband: 110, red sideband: 101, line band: 119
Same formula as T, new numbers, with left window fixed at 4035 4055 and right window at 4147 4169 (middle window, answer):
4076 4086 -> -0.5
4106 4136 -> -1.5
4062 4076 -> -0.4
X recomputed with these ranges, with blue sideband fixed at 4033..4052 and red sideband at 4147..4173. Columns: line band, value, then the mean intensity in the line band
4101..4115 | -0.1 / 110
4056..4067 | 0.8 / 106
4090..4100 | -1.2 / 123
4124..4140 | -0.8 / 111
